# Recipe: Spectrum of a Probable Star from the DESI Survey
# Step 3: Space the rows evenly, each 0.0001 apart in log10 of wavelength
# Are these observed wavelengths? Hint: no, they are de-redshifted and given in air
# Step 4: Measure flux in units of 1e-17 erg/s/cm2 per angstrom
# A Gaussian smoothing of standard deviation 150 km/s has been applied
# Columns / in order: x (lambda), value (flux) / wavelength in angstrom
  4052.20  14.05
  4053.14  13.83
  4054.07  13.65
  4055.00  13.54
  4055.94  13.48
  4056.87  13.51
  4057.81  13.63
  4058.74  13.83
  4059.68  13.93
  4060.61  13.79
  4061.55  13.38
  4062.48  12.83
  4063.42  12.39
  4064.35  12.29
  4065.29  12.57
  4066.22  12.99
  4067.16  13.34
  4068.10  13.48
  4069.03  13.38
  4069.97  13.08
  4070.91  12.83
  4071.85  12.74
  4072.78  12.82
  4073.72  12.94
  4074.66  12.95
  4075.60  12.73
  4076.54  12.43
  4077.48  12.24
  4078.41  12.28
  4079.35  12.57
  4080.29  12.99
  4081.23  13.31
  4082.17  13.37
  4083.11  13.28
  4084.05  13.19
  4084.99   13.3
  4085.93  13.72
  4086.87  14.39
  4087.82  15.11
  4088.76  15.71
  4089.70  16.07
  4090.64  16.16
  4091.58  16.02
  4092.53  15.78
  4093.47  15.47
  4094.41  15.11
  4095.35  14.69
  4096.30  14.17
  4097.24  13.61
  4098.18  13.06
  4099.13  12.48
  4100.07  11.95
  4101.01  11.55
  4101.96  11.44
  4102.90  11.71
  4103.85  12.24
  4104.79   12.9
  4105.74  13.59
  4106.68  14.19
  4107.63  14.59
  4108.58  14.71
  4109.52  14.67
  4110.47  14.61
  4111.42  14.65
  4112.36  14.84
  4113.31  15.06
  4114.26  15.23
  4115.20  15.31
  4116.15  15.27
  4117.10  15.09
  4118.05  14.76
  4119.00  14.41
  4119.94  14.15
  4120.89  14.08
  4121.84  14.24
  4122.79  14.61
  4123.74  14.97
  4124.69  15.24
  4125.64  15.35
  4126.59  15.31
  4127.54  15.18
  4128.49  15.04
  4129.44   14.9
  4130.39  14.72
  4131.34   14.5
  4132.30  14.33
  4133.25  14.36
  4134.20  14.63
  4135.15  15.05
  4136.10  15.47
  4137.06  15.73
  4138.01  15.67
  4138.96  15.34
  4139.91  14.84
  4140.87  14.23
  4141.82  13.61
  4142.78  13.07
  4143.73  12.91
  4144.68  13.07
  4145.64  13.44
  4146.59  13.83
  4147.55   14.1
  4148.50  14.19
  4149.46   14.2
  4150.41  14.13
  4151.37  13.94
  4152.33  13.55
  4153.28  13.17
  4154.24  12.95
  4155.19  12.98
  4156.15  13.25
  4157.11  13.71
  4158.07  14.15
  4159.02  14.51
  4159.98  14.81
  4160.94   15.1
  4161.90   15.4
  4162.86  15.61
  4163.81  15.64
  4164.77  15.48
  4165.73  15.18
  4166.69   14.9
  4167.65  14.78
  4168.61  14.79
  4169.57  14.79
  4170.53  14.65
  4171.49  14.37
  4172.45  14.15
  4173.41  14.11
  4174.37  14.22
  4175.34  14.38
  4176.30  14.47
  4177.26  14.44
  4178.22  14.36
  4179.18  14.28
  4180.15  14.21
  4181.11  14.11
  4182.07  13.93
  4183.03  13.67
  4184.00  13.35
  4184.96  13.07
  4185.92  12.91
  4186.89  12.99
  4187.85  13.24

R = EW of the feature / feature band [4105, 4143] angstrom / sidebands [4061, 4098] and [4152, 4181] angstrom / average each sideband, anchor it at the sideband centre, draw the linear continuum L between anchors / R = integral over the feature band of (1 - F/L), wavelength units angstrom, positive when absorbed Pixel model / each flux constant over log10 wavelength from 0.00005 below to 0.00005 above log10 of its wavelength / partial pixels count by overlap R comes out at -1.9 angstrom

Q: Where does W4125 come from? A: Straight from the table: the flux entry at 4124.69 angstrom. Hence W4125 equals 15.24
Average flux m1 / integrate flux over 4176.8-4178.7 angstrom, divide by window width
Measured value 14.4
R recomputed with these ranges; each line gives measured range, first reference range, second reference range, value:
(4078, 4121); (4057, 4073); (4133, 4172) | -1.35 angstrom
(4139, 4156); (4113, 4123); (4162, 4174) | 1.30 angstrom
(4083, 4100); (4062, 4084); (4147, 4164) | -1.71 angstrom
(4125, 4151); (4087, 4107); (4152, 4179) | -0.46 angstrom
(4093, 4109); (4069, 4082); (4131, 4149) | 0.03 angstrom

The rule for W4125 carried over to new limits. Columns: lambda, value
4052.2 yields 14.05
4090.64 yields 16.16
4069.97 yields 13.08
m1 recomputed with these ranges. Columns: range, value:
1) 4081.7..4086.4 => 13.4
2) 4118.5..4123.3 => 14.3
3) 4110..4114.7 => 14.9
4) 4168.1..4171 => 14.7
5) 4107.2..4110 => 14.6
